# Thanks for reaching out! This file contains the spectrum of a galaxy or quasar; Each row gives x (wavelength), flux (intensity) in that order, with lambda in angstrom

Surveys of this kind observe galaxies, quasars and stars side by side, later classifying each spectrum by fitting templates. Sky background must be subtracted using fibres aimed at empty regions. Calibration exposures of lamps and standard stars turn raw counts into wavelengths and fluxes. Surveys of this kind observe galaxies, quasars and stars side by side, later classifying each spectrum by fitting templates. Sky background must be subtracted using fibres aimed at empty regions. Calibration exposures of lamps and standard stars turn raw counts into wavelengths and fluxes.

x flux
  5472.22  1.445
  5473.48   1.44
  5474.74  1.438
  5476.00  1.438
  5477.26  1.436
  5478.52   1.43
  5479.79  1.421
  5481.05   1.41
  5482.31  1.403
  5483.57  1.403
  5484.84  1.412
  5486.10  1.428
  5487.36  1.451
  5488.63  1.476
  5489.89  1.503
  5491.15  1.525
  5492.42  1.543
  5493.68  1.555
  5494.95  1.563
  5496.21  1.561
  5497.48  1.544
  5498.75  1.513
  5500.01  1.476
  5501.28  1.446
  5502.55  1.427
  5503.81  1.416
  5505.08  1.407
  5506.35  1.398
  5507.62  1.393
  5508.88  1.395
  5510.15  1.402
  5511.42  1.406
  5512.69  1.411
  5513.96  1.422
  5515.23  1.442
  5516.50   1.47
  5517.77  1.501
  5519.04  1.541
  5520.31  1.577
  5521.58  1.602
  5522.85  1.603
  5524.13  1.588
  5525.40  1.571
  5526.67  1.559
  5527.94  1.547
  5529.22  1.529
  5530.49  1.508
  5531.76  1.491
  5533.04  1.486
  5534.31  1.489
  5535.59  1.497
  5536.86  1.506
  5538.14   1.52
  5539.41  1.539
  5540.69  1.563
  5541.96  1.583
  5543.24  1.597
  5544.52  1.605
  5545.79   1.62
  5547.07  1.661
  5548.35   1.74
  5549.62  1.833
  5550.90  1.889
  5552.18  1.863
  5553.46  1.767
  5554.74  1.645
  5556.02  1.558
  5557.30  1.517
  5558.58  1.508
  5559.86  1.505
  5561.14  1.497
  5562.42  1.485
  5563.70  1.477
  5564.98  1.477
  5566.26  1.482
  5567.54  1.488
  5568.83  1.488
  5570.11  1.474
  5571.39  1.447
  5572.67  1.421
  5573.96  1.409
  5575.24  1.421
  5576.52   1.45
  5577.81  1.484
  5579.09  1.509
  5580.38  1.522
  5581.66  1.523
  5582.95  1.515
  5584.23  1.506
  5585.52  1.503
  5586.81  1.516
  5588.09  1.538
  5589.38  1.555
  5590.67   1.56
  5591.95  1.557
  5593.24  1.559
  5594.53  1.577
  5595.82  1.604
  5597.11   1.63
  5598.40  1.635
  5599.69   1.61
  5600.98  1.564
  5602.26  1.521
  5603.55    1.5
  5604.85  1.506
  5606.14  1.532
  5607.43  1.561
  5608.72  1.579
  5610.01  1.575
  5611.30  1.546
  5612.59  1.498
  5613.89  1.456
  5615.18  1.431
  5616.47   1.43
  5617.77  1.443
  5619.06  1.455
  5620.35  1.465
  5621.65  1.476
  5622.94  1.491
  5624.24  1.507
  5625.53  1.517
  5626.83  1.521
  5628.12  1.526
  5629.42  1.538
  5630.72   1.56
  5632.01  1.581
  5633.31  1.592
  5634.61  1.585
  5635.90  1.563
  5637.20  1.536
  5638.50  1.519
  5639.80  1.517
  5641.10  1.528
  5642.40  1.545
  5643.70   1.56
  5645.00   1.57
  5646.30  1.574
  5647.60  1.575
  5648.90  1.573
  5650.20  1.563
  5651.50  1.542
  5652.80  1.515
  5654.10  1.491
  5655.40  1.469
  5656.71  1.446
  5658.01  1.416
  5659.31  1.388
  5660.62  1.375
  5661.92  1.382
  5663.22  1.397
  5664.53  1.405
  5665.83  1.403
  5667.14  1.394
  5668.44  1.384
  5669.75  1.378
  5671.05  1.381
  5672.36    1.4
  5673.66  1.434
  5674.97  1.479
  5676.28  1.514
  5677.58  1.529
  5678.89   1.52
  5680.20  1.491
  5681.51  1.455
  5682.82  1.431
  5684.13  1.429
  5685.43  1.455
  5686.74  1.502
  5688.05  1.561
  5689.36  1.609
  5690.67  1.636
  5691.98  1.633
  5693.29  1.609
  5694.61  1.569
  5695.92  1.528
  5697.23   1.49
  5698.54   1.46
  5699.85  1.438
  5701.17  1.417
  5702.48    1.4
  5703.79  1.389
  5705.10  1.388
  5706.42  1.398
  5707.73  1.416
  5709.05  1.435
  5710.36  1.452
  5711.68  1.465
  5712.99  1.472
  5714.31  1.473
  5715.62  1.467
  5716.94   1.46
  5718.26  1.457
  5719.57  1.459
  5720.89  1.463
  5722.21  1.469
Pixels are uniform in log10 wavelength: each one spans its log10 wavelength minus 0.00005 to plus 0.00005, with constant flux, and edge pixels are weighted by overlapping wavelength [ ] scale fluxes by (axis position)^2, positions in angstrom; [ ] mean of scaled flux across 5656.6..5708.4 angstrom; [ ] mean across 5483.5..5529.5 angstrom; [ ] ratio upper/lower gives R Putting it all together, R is 1.04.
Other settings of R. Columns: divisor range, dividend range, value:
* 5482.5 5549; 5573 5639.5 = 1.04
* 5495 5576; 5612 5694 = 1.02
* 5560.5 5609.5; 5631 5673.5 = 1.00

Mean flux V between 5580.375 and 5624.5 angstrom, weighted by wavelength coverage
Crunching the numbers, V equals 1.53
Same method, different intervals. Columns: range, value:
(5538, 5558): 1.66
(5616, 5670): 1.49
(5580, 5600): 1.56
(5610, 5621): 1.47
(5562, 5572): 1.48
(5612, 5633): 1.49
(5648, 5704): 1.47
